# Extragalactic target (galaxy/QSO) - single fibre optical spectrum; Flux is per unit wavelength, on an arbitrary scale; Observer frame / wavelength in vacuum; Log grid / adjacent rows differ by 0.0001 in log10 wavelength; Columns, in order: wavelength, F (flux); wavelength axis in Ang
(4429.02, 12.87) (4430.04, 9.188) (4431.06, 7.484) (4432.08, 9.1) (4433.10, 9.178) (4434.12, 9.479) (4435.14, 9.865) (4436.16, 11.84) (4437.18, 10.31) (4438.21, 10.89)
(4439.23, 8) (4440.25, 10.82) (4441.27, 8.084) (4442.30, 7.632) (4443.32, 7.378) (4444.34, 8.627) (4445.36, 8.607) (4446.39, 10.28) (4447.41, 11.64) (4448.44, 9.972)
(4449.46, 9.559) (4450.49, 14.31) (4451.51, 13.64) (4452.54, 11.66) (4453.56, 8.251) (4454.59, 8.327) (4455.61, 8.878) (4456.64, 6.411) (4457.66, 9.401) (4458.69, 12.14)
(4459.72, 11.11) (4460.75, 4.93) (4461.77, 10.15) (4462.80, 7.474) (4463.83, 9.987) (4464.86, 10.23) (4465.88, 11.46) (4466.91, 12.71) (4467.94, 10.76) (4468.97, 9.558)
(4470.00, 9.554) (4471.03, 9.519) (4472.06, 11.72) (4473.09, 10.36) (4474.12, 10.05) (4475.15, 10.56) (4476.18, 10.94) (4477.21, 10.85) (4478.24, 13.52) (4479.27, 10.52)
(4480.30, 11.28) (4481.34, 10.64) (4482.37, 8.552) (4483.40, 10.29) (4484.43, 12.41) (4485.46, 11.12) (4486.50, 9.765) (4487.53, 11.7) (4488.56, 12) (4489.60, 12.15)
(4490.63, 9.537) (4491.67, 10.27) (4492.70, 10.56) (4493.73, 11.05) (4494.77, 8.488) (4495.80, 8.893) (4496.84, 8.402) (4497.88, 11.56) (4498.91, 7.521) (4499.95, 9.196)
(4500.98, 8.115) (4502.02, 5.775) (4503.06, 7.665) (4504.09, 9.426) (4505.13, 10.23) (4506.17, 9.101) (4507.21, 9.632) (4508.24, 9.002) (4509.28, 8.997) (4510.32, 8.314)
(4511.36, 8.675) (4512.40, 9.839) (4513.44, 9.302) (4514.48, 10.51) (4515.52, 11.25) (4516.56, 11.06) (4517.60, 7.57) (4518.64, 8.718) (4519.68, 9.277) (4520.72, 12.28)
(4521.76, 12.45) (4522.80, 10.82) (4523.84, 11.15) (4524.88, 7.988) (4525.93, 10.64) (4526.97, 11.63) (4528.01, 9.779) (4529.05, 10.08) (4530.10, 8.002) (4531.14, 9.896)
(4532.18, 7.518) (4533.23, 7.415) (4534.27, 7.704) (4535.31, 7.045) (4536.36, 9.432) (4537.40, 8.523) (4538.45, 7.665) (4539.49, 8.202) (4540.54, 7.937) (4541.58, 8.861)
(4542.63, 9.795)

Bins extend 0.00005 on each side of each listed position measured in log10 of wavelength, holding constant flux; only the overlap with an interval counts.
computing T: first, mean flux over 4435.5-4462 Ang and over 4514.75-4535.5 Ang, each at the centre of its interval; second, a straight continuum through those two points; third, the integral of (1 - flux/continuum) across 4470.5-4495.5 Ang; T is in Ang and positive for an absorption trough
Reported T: -2.7 Ang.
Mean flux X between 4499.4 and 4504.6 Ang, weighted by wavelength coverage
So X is 8.03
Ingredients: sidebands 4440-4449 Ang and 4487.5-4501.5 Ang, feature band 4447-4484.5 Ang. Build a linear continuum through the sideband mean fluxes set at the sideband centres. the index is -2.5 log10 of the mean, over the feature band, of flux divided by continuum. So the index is -0.09 mag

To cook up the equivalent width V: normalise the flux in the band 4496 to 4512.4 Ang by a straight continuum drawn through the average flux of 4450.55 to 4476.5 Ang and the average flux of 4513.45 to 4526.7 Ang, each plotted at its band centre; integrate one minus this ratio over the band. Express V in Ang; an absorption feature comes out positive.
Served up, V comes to 2.28 Ang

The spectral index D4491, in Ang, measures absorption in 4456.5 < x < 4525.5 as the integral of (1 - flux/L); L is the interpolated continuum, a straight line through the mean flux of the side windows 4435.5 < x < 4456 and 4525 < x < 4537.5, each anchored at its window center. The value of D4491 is -4.0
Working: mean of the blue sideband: 9.94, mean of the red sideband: 8.95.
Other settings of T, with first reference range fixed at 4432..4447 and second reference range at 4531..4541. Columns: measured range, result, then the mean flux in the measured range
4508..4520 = -1.47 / 9.38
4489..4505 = -1.26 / 9.28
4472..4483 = -2.39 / 10.8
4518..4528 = -2.71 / 10.5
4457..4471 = -1.35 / 9.9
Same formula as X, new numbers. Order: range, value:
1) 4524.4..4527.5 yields 10.1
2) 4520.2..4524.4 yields 11.7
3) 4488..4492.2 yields 11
